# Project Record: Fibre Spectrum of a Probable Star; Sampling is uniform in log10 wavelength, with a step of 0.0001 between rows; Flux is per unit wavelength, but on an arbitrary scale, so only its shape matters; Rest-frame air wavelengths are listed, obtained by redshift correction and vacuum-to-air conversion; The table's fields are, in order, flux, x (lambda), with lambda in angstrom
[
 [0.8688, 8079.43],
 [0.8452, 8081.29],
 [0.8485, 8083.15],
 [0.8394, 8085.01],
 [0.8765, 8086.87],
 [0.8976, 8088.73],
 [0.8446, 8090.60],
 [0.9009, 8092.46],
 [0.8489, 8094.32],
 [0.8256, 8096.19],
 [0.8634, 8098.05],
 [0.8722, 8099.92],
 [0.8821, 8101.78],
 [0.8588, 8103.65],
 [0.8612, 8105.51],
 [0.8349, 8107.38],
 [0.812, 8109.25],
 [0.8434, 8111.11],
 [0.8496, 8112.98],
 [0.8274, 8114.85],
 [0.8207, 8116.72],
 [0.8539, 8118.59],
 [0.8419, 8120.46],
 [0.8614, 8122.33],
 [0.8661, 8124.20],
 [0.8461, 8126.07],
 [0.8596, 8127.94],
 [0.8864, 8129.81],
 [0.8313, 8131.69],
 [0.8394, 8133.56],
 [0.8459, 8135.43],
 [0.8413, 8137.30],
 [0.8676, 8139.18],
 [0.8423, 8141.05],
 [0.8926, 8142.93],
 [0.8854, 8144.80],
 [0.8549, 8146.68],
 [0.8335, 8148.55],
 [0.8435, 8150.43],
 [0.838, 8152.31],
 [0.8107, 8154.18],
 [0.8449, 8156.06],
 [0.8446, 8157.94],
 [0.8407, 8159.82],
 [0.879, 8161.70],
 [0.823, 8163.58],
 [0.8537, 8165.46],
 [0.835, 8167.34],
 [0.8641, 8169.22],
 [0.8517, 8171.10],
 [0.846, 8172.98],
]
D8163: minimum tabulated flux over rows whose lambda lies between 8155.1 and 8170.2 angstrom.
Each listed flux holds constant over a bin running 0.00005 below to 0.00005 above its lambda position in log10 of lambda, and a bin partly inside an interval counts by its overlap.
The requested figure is 0.823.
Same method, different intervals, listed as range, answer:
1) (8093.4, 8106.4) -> 0.8256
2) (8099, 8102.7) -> 0.8722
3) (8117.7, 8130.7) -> 0.8419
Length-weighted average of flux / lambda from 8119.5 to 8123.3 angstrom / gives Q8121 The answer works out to 0.852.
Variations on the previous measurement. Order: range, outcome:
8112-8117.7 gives 0.832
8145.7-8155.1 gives 0.837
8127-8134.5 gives 0.854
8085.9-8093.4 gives 0.88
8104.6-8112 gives 0.838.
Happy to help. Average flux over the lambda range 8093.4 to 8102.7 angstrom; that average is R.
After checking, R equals 0.858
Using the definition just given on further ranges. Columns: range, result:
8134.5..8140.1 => 0.851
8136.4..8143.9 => 0.861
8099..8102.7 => 0.878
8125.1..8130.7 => 0.864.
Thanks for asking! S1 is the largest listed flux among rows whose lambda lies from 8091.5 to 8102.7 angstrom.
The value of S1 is 0.9009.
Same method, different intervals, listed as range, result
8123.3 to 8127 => 0.8661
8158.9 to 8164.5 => 0.879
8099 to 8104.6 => 0.8821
